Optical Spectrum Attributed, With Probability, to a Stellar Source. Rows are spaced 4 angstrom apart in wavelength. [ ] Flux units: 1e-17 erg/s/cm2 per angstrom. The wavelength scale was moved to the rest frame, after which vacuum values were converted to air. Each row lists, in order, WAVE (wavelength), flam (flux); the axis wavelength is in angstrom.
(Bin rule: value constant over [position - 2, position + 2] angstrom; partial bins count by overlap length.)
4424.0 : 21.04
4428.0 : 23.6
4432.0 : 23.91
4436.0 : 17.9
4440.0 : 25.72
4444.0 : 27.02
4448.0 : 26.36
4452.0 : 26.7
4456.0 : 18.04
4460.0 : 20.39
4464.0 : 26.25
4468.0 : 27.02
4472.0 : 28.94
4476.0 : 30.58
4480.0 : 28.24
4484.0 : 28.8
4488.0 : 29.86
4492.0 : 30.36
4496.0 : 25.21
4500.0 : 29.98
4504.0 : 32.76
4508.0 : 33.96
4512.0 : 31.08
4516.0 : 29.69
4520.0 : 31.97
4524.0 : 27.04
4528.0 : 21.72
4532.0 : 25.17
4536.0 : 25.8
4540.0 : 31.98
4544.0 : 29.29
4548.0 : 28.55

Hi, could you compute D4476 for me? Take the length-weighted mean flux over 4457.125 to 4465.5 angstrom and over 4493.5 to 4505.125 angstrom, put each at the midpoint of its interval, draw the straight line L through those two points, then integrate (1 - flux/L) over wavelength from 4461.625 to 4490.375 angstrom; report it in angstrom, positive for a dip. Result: -3.8 angstrom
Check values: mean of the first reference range 22.6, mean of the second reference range 29.1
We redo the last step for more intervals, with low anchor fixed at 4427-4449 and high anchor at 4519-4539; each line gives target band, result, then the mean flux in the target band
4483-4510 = -4.9 angstrom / 30.2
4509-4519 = -1.9 angstrom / 30.9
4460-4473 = -0.8 angstrom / 26.2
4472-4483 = -1.9 angstrom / 29.3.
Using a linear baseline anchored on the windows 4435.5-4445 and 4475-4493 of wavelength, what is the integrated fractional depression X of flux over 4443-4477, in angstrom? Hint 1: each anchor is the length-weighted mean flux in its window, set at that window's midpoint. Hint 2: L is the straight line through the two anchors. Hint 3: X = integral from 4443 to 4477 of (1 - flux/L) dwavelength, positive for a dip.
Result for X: 1.3 angstrom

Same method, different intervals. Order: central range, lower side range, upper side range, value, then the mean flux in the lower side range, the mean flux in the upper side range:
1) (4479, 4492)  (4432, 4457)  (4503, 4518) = -0.2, 23.9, 31.8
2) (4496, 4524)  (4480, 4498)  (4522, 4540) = -3.8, 28.5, 25.7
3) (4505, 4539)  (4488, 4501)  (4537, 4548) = 0.9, 28.6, 29.8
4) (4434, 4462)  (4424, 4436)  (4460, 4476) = 1.5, 22.3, 26.9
